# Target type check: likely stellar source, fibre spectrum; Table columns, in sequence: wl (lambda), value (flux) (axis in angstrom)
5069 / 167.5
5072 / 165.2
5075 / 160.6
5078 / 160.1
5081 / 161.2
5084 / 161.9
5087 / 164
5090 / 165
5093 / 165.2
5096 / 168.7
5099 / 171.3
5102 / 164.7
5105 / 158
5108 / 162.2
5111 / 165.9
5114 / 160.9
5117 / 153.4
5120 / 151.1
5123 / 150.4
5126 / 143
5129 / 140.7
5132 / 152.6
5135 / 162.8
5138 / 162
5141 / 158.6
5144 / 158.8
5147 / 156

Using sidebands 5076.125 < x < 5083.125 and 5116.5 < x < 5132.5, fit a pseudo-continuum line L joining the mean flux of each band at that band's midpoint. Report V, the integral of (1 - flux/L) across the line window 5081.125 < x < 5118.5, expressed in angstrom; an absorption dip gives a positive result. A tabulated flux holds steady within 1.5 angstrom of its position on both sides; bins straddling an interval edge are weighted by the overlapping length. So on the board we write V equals -2.02 angstrom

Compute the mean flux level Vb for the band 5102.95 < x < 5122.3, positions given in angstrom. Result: 158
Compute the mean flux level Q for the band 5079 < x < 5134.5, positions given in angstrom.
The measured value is 159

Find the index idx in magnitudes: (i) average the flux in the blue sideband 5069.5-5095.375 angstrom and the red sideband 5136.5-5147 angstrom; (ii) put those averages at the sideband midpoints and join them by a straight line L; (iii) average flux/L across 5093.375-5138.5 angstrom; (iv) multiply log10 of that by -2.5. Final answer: 0.021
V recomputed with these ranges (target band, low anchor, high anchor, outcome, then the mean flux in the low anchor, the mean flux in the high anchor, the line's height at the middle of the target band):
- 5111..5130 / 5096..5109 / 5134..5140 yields 1.4 angstrom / 165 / 162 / 163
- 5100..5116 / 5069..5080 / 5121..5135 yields -0.9 angstrom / 163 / 149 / 154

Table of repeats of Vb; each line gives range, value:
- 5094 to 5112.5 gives 165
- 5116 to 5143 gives 153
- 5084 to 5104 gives 166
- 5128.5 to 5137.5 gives 154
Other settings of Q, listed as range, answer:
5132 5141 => 160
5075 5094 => 163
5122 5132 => 146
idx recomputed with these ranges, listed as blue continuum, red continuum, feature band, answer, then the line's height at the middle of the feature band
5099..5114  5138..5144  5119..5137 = 0.07 mag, 161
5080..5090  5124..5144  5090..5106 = -0.04 mag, 160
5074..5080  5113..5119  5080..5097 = -0.03 mag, 159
